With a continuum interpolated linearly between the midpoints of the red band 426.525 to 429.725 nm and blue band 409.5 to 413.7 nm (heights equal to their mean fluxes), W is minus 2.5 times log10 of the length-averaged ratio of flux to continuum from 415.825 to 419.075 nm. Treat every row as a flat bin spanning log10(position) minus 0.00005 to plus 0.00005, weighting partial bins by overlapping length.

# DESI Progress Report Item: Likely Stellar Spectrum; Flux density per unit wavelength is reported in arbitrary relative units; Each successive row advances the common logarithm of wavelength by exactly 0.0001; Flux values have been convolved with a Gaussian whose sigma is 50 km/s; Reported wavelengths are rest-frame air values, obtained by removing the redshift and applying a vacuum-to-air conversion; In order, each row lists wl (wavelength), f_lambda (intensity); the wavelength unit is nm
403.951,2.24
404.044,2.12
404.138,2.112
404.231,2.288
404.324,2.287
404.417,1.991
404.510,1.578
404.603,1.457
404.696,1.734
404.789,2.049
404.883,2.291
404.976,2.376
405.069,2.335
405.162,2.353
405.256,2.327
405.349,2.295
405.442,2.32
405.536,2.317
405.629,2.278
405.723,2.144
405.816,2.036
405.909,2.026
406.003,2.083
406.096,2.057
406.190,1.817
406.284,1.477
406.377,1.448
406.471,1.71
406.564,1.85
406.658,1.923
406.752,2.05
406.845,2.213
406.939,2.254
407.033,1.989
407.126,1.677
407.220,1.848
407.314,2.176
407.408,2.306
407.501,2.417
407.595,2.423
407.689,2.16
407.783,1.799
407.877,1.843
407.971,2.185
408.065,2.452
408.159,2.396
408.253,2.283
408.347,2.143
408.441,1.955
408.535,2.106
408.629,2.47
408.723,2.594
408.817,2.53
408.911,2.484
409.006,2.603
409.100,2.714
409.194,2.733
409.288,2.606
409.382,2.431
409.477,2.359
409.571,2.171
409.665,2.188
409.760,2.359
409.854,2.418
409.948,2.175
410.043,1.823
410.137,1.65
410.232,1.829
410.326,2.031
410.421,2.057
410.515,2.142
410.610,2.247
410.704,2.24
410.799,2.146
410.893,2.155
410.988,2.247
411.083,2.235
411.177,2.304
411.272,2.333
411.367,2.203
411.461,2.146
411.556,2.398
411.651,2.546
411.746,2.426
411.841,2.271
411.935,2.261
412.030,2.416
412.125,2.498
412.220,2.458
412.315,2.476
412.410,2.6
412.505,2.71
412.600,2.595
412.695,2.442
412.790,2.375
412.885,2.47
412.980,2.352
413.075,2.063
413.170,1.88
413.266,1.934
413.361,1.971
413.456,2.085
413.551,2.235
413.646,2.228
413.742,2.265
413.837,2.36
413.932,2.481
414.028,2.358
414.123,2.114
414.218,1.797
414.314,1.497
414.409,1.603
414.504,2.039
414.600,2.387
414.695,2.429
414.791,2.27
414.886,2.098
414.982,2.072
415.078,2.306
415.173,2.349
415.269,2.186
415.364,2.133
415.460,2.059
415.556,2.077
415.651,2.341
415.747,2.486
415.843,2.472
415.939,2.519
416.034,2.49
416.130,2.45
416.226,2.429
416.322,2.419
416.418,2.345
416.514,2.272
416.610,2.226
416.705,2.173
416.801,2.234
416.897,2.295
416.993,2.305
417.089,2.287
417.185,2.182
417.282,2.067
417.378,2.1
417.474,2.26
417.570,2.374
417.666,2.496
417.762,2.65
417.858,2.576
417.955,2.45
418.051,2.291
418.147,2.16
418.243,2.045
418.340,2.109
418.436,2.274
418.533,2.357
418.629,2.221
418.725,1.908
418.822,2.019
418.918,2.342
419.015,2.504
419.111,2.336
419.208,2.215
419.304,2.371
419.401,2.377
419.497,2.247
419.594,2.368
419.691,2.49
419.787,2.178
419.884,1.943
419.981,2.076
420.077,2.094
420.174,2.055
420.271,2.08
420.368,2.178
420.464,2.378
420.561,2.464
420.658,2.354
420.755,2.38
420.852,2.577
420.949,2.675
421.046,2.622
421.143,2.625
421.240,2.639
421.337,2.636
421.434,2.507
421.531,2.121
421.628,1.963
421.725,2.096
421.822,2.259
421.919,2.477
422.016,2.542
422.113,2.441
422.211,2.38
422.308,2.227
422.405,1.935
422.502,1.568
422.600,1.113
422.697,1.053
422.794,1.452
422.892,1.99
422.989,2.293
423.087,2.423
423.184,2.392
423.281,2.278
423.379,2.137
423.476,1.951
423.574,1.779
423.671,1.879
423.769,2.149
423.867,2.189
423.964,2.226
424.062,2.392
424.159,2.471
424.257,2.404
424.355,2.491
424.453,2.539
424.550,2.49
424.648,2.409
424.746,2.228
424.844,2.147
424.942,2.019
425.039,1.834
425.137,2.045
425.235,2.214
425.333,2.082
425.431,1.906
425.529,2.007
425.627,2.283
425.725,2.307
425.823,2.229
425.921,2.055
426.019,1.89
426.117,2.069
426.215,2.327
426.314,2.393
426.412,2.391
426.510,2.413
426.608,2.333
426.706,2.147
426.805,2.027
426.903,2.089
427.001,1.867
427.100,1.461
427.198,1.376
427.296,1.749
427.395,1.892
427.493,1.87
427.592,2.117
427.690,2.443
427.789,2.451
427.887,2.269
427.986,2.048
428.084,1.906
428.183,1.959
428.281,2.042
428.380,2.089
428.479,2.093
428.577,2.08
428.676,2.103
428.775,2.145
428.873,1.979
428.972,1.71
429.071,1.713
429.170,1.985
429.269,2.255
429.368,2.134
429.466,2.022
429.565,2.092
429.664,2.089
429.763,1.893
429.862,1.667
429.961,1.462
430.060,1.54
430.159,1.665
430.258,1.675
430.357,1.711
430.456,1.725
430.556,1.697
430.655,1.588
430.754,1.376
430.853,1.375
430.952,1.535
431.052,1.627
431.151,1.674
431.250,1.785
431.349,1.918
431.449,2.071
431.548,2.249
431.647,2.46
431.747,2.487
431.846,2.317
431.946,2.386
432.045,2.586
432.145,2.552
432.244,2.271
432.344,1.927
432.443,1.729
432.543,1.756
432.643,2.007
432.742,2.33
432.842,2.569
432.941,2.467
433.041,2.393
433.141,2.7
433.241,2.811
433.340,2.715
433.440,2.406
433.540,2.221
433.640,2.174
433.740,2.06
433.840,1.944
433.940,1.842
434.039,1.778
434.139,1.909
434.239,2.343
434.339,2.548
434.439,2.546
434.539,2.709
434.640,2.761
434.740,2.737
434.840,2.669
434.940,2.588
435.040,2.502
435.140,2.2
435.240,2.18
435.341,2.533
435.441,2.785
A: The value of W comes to -0.07 mag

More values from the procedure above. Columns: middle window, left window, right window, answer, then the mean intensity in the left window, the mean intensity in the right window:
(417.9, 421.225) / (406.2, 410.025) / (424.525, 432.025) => -0.10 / 2.19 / 2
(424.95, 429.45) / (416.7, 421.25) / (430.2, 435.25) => 0.08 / 2.3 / 2.17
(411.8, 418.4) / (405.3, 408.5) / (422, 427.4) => -0.09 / 2.07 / 2.09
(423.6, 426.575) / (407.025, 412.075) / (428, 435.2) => -0.04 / 2.24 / 2.1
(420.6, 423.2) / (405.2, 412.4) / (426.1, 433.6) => -0.05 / 2.2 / 2.05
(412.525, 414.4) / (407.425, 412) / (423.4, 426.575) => 0.03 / 2.27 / 2.19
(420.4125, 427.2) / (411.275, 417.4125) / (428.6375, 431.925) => -0.08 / 2.27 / 1.87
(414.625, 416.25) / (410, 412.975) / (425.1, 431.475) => -0.05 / 2.28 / 1.95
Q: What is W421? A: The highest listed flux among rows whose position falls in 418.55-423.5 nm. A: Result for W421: 2.675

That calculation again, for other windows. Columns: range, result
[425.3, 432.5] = 2.586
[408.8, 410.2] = 2.733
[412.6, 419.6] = 2.65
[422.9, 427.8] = 2.539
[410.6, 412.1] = 2.546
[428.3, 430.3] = 2.255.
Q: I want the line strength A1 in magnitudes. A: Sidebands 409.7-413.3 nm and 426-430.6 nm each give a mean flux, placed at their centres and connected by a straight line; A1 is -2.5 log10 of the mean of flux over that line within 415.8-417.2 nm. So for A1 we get -0.080 mag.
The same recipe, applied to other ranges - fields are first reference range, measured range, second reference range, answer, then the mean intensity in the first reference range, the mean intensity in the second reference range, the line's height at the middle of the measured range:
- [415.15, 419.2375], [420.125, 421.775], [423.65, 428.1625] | -0.07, 2.29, 2.14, 2.23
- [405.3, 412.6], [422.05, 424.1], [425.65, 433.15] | 0.04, 2.21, 2.02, 2.08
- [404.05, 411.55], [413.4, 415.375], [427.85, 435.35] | -0.01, 2.16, 2.1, 2.14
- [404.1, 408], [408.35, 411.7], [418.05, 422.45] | -0.08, 2.05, 2.29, 2.12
